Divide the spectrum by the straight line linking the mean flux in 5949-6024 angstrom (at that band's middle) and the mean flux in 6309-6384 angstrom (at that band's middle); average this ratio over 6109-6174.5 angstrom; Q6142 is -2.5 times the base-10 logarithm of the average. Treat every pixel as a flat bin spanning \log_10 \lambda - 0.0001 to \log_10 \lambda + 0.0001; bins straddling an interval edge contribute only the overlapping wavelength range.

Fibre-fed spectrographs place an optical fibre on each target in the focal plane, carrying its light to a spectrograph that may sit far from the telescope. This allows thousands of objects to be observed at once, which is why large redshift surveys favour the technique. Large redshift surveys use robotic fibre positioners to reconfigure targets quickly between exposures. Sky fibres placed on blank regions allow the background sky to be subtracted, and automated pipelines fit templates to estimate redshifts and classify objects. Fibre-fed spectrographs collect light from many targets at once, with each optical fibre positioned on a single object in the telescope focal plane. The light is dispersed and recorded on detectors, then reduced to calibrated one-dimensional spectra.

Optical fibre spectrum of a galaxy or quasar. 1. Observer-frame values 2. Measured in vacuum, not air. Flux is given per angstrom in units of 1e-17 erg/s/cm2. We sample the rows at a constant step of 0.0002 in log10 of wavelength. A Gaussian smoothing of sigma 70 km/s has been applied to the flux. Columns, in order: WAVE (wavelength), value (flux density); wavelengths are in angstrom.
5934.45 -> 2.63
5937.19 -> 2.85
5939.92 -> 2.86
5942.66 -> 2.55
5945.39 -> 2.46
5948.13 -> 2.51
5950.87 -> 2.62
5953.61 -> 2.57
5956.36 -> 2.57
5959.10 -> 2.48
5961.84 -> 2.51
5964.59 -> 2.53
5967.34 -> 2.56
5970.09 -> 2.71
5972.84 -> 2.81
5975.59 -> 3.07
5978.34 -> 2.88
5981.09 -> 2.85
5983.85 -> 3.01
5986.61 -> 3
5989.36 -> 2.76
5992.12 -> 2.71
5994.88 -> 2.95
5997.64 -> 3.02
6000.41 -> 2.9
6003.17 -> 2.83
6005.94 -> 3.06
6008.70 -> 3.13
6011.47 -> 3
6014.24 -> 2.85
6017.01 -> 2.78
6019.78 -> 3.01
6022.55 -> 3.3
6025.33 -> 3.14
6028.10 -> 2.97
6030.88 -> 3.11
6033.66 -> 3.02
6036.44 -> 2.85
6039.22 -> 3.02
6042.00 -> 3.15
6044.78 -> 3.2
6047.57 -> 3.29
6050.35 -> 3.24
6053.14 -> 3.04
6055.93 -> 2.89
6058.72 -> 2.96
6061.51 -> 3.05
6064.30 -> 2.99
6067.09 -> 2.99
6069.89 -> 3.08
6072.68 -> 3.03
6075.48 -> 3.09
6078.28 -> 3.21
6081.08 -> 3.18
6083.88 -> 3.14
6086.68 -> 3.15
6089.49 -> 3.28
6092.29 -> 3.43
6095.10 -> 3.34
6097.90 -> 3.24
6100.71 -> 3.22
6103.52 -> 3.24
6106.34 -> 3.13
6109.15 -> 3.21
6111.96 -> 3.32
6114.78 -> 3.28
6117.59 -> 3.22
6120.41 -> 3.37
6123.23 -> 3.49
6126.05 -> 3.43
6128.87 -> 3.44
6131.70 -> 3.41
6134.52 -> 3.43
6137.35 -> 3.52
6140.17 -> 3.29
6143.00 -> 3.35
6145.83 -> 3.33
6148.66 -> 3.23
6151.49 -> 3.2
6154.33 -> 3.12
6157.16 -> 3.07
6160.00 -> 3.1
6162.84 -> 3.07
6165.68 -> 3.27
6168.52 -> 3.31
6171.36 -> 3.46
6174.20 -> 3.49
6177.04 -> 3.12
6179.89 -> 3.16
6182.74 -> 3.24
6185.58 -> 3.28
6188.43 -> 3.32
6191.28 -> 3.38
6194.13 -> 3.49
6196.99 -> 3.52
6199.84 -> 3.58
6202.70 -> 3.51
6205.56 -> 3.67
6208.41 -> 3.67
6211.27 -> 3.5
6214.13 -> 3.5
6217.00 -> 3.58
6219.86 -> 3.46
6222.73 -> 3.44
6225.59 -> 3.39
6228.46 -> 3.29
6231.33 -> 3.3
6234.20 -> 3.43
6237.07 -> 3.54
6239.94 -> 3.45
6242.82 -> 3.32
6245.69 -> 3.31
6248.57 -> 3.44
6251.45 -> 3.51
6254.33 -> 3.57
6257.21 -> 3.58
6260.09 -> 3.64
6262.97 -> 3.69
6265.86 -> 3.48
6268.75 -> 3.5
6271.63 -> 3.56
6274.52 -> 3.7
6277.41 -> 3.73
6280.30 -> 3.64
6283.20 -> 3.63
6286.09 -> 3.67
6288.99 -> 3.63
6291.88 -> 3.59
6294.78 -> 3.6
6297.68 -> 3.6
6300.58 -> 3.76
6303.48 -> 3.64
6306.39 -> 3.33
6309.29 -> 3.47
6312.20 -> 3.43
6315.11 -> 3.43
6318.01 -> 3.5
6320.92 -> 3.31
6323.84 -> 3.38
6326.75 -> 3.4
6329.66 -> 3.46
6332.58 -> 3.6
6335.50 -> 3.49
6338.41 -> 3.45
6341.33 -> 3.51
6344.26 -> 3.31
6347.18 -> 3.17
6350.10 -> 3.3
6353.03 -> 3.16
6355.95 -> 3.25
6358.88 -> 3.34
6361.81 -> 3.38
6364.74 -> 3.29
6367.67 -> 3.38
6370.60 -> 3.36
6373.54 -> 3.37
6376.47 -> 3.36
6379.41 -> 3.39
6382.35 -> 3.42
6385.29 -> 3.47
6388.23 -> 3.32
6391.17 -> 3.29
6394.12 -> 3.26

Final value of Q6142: -0.08 mag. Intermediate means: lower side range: 2.83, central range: 3.31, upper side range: 3.38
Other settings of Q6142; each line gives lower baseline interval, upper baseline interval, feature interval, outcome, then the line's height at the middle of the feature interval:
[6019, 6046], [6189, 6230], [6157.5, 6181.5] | 0.05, 3.4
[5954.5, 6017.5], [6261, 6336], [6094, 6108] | -0.05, 3.09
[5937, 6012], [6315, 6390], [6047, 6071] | -0.05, 2.91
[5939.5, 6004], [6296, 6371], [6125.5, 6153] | -0.11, 3.05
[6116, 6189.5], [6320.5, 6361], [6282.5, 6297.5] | -0.09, 3.35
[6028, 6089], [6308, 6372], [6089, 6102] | -0.06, 3.12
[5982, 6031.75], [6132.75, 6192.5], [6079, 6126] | -0.04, 3.16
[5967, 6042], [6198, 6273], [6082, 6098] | -0.04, 3.15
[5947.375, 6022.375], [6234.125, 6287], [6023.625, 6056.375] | -0.04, 2.96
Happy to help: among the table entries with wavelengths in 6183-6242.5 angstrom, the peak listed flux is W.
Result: 3.67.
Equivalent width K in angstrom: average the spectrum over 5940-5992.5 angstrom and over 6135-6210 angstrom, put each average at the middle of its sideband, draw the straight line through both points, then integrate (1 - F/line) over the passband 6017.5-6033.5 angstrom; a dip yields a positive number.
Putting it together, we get -1.11 angstrom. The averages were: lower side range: 2.7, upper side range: 3.34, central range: 3.08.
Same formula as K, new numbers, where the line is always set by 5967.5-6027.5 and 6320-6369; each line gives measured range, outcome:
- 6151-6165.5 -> 0.06 angstrom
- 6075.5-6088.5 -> -0.54 angstrom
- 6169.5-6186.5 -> -0.73 angstrom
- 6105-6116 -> -0.57 angstrom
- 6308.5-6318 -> -0.36 angstrom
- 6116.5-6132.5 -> -1.58 angstrom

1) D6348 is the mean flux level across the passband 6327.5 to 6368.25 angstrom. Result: 3.36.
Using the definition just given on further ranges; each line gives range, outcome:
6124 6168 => 3.29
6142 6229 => 3.36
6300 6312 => 3.52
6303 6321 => 3.44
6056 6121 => 3.17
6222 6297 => 3.53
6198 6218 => 3.57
